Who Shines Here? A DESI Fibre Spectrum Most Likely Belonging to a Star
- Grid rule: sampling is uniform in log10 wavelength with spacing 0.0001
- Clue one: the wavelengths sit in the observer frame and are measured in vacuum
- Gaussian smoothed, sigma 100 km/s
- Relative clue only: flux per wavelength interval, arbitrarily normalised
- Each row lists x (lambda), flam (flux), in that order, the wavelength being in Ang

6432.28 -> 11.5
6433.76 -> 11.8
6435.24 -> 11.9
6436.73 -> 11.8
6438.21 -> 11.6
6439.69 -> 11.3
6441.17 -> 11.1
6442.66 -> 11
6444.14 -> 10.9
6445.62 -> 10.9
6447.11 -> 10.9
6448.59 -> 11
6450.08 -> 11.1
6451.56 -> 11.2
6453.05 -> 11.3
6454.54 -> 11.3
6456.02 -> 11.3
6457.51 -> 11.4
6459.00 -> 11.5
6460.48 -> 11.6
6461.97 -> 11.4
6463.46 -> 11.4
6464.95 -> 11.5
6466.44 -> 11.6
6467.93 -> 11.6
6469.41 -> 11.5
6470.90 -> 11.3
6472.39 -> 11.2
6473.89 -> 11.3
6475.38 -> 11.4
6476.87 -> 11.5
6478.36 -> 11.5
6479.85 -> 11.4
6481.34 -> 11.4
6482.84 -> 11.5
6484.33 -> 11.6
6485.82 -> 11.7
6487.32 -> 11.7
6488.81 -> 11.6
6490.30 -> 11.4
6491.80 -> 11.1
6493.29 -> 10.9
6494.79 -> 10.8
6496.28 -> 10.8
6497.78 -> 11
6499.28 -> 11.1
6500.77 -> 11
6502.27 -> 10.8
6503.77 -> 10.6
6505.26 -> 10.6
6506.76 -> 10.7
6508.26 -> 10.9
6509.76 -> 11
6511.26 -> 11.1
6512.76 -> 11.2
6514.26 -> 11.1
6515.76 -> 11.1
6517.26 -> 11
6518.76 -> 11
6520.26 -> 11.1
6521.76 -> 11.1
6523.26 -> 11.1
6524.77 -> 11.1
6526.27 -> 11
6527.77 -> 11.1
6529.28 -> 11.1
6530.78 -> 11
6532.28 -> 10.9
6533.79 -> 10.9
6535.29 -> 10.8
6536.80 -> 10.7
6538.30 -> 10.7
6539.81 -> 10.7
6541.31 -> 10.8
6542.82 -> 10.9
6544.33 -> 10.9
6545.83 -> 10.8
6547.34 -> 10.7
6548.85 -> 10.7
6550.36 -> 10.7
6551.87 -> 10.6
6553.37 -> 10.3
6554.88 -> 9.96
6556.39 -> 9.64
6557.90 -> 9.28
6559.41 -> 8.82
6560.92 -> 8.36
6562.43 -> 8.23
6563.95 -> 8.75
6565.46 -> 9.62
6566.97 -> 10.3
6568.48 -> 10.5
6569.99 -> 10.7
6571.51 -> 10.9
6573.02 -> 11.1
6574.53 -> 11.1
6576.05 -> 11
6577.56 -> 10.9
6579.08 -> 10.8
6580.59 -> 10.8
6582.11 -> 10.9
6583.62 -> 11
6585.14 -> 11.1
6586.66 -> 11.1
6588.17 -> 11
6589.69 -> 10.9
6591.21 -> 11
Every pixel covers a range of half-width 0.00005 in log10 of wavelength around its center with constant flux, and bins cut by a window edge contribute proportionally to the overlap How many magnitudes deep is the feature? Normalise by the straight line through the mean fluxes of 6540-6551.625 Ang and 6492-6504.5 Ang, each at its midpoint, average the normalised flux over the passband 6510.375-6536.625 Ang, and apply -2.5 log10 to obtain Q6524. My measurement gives -0.021 mag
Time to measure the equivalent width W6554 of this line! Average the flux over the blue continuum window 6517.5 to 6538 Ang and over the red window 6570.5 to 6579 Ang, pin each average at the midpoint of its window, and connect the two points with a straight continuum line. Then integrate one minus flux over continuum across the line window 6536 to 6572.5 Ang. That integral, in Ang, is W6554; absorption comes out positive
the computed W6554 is 2.7 Ang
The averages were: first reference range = 11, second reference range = 11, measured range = 10.2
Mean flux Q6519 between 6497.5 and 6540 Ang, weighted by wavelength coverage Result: 11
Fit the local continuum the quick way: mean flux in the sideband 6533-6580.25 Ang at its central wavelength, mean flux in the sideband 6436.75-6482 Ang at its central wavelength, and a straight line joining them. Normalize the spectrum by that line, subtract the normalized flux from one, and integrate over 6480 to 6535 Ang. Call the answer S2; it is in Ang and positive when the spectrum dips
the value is -1.3 Ang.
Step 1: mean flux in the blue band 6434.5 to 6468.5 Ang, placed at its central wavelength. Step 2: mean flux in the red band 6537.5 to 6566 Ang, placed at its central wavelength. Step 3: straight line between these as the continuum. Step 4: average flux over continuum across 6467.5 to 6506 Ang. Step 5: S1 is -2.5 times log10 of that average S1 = -0.04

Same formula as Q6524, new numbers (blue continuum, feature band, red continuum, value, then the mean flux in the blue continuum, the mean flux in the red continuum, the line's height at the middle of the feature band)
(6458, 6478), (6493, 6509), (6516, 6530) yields 0.04 mag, 11.4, 11.1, 11.2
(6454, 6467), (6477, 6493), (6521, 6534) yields -0.02 mag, 11.4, 11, 11.3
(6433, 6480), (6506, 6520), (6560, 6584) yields -0.02 mag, 11.4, 10.3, 10.8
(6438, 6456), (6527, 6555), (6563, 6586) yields 0.00 mag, 11.1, 10.6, 10.7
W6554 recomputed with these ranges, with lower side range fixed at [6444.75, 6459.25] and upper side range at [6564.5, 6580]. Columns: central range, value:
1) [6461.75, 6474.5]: -0.4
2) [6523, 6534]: -0.2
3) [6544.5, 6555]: 0.2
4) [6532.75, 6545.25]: 0.0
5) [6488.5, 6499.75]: -0.1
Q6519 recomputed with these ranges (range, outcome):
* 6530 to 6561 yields 10.4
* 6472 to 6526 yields 11.1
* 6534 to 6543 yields 10.8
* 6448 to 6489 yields 11.4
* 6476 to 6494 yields 11.4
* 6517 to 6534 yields 11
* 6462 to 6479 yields 11.4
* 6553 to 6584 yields 10.1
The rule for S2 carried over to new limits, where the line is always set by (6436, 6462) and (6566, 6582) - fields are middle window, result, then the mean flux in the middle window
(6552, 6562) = 1.3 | 9.44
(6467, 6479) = -0.3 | 11.4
